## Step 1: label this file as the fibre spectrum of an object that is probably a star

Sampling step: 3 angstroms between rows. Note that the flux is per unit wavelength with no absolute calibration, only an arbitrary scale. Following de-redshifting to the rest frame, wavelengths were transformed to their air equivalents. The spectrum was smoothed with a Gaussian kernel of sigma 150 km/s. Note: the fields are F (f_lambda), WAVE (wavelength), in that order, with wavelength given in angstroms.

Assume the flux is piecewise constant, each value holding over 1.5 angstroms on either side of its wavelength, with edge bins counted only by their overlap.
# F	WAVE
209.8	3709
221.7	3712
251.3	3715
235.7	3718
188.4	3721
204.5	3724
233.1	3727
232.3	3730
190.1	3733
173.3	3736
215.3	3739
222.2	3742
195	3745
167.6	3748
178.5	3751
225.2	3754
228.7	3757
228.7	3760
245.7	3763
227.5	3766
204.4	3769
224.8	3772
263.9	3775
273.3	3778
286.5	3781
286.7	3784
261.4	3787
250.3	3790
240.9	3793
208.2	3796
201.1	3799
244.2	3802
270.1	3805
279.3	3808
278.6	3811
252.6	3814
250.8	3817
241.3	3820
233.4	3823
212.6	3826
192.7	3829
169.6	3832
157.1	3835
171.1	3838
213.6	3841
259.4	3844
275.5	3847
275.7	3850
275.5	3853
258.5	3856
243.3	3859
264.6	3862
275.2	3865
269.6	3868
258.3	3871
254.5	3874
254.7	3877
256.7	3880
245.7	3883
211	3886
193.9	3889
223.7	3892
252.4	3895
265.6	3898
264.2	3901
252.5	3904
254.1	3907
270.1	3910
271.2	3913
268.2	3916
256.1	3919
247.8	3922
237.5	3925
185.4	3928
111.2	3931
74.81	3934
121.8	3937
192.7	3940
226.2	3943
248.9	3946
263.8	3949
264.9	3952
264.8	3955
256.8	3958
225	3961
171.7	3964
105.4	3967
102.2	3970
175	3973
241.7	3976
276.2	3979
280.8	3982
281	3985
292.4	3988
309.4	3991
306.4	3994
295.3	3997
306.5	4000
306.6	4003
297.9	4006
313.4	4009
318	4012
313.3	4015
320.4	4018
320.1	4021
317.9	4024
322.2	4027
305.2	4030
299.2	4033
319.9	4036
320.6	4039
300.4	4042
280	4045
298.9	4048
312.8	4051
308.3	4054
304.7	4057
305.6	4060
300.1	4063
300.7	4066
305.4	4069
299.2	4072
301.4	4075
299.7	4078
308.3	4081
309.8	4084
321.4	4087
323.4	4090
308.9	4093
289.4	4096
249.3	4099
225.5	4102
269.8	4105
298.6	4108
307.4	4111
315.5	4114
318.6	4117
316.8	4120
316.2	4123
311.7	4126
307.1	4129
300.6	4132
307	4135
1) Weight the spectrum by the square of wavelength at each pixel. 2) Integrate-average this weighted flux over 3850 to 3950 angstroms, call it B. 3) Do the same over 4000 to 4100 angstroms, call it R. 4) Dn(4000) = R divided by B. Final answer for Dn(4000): 1.4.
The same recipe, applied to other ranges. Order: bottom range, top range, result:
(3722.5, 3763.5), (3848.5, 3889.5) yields 1.30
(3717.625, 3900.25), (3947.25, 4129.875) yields 1.38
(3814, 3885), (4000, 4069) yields 1.41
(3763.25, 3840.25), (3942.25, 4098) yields 1.35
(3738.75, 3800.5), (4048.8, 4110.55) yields 1.51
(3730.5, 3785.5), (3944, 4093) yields 1.45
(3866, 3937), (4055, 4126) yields 1.42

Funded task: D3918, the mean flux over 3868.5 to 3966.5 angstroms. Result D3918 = 229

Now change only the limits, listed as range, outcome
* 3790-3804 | 228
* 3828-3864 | 231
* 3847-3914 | 254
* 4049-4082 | 304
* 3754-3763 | 231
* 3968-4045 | 288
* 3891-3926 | 256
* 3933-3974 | 194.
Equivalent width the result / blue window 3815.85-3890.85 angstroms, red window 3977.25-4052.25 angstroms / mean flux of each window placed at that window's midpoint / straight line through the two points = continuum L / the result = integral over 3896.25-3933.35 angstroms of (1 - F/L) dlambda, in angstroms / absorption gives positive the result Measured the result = 3.5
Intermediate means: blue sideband 236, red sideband 304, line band 237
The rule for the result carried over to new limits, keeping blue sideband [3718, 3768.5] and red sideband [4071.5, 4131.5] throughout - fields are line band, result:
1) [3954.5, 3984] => 6.4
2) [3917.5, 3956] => 7.8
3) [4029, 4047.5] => -1.3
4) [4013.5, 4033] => -2.4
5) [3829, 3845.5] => 2.8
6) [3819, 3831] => 0.7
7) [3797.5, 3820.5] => -2.6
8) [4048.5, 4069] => -1.1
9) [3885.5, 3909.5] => 0.7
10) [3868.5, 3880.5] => -0.7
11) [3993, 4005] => -1.3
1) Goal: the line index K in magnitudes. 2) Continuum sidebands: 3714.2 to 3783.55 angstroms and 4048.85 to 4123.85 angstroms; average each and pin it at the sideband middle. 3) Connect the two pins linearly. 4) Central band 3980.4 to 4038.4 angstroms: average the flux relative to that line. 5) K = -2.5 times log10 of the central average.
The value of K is -0.089 mag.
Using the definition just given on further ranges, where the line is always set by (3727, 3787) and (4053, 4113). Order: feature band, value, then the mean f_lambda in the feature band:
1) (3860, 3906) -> 0.02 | 249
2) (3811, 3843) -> 0.13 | 214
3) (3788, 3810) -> -0.04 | 243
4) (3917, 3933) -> 0.27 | 205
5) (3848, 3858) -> -0.09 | 269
